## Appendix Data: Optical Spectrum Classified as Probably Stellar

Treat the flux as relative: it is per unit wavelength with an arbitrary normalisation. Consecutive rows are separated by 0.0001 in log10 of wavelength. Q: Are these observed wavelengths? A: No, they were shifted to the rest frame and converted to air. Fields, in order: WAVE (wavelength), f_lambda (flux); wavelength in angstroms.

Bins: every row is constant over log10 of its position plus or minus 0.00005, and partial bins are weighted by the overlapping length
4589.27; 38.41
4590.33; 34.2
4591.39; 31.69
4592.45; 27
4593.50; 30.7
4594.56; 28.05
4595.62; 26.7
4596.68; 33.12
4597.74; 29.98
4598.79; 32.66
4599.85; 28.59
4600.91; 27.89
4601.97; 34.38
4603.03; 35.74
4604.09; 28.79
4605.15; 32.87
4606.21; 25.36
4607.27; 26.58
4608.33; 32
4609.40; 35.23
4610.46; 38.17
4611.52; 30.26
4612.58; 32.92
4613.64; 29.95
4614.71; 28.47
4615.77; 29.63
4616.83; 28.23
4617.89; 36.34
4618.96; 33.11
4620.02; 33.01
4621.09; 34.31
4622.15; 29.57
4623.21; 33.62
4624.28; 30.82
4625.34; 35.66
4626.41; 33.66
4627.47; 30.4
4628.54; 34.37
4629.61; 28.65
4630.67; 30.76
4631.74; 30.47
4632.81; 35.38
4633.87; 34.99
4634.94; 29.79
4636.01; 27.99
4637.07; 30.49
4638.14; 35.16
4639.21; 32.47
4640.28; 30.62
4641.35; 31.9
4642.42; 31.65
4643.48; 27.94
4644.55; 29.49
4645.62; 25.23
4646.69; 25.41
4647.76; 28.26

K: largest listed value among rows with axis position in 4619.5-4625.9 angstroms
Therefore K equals 35.66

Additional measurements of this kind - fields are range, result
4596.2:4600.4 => 33.12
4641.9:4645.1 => 31.65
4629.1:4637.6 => 35.38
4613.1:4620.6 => 36.34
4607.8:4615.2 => 38.17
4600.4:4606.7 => 35.74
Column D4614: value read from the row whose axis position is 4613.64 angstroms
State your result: 29.95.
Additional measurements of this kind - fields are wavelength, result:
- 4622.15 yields 29.57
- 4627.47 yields 30.4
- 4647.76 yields 28.26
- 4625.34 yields 35.66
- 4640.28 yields 30.62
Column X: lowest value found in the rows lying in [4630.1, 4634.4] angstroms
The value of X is 30.47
